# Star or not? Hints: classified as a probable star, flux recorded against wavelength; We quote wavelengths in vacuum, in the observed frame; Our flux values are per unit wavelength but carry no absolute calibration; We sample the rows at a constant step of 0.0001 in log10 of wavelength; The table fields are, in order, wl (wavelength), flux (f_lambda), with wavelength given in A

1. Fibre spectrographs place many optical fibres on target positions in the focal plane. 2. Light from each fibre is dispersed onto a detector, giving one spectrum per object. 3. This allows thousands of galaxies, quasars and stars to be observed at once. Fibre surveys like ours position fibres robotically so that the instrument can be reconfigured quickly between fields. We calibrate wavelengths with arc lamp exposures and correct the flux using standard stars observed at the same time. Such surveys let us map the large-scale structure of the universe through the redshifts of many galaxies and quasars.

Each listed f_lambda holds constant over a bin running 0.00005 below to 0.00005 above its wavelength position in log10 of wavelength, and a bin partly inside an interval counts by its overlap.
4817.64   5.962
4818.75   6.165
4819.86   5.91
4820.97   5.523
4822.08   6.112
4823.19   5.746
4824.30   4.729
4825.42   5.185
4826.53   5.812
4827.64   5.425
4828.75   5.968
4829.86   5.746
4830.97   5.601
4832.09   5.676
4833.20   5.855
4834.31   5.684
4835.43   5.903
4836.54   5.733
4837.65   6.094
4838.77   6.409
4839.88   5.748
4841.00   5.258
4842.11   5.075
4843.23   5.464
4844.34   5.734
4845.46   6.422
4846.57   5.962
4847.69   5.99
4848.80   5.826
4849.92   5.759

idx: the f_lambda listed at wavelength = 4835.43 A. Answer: 5.903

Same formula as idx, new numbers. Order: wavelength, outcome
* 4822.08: 6.112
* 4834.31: 5.684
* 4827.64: 5.425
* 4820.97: 5.523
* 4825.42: 5.185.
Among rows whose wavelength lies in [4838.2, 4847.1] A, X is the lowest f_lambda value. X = 5.075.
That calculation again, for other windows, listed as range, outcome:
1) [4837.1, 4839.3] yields 6.094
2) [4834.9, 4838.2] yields 5.733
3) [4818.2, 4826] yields 4.729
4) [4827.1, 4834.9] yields 5.425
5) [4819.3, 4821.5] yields 5.523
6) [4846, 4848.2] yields 5.962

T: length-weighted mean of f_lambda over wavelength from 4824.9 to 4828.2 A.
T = 5.49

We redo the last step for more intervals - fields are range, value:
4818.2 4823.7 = 5.89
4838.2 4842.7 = 5.61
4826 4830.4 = 5.74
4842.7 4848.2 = 5.92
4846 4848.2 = 5.98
